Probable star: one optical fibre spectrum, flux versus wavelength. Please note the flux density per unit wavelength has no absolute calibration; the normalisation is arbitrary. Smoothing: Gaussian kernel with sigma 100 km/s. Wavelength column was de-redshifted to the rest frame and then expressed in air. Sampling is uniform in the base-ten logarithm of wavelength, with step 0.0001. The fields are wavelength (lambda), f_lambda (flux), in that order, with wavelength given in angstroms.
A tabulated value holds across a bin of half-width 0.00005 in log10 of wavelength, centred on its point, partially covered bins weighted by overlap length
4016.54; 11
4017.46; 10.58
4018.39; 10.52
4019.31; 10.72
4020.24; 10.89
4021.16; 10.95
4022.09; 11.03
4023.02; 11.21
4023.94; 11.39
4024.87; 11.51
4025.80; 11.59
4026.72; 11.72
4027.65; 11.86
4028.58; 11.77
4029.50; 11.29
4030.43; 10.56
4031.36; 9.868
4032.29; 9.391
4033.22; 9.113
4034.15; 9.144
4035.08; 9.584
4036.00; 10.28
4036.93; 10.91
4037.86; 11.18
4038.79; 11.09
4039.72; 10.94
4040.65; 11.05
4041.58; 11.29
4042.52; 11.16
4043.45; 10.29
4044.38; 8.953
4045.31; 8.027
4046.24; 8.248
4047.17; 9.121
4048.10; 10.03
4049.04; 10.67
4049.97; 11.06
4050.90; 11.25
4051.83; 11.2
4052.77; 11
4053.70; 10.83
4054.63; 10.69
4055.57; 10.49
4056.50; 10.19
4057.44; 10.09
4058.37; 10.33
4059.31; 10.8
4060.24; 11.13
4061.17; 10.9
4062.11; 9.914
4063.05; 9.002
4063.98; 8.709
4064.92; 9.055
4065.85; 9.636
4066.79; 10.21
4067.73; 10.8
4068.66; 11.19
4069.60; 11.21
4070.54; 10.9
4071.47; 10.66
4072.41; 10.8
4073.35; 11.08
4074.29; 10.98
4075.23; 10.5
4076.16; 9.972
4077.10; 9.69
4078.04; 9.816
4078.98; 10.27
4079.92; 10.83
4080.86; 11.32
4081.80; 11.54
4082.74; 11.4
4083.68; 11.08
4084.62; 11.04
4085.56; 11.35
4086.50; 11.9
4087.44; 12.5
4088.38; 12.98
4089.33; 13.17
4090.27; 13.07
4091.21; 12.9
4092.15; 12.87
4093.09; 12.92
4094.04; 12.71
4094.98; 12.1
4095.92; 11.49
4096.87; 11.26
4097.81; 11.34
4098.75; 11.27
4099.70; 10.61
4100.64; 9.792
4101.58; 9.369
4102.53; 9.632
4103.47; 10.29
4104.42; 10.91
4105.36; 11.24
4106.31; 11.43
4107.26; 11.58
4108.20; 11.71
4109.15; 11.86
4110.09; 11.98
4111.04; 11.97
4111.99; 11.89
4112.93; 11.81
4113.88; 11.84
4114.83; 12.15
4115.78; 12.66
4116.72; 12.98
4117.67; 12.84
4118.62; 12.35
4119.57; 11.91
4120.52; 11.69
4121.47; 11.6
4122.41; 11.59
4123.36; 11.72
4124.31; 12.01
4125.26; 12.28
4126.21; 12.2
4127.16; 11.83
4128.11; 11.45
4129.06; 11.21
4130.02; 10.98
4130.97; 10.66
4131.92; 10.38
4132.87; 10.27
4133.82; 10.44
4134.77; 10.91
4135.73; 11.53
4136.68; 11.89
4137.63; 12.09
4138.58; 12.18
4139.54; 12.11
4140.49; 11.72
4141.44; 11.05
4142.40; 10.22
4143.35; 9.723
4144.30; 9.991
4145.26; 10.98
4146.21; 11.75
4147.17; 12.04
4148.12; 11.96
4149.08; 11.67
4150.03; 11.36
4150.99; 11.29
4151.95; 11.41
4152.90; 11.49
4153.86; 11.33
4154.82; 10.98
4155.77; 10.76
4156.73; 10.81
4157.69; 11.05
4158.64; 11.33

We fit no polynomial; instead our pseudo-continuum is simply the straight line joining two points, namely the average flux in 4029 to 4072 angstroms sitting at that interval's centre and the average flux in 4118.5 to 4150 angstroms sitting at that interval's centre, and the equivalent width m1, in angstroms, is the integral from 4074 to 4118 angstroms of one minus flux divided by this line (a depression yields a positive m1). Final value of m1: -2.5 angstroms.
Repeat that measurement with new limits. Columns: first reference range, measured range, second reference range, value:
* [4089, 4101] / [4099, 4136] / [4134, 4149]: 0.7 angstroms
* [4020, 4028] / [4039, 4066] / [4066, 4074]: 1.9 angstroms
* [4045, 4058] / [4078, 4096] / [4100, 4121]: -1.5 angstroms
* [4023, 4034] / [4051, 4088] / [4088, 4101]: 3.0 angstroms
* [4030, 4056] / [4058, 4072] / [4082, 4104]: 0.7 angstroms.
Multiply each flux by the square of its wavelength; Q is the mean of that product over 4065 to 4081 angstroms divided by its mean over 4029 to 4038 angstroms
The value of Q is 1.1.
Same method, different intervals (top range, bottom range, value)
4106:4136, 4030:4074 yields 1.17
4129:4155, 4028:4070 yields 1.14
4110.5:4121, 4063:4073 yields 1.21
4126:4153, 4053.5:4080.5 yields 1.12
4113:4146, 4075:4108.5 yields 1.03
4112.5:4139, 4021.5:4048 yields 1.17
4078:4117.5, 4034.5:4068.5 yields 1.16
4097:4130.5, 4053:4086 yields 1.12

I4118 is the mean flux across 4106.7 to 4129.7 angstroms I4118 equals 12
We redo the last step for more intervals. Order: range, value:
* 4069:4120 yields 11.5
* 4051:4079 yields 10.4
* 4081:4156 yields 11.6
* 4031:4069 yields 10.2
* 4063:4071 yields 10.1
